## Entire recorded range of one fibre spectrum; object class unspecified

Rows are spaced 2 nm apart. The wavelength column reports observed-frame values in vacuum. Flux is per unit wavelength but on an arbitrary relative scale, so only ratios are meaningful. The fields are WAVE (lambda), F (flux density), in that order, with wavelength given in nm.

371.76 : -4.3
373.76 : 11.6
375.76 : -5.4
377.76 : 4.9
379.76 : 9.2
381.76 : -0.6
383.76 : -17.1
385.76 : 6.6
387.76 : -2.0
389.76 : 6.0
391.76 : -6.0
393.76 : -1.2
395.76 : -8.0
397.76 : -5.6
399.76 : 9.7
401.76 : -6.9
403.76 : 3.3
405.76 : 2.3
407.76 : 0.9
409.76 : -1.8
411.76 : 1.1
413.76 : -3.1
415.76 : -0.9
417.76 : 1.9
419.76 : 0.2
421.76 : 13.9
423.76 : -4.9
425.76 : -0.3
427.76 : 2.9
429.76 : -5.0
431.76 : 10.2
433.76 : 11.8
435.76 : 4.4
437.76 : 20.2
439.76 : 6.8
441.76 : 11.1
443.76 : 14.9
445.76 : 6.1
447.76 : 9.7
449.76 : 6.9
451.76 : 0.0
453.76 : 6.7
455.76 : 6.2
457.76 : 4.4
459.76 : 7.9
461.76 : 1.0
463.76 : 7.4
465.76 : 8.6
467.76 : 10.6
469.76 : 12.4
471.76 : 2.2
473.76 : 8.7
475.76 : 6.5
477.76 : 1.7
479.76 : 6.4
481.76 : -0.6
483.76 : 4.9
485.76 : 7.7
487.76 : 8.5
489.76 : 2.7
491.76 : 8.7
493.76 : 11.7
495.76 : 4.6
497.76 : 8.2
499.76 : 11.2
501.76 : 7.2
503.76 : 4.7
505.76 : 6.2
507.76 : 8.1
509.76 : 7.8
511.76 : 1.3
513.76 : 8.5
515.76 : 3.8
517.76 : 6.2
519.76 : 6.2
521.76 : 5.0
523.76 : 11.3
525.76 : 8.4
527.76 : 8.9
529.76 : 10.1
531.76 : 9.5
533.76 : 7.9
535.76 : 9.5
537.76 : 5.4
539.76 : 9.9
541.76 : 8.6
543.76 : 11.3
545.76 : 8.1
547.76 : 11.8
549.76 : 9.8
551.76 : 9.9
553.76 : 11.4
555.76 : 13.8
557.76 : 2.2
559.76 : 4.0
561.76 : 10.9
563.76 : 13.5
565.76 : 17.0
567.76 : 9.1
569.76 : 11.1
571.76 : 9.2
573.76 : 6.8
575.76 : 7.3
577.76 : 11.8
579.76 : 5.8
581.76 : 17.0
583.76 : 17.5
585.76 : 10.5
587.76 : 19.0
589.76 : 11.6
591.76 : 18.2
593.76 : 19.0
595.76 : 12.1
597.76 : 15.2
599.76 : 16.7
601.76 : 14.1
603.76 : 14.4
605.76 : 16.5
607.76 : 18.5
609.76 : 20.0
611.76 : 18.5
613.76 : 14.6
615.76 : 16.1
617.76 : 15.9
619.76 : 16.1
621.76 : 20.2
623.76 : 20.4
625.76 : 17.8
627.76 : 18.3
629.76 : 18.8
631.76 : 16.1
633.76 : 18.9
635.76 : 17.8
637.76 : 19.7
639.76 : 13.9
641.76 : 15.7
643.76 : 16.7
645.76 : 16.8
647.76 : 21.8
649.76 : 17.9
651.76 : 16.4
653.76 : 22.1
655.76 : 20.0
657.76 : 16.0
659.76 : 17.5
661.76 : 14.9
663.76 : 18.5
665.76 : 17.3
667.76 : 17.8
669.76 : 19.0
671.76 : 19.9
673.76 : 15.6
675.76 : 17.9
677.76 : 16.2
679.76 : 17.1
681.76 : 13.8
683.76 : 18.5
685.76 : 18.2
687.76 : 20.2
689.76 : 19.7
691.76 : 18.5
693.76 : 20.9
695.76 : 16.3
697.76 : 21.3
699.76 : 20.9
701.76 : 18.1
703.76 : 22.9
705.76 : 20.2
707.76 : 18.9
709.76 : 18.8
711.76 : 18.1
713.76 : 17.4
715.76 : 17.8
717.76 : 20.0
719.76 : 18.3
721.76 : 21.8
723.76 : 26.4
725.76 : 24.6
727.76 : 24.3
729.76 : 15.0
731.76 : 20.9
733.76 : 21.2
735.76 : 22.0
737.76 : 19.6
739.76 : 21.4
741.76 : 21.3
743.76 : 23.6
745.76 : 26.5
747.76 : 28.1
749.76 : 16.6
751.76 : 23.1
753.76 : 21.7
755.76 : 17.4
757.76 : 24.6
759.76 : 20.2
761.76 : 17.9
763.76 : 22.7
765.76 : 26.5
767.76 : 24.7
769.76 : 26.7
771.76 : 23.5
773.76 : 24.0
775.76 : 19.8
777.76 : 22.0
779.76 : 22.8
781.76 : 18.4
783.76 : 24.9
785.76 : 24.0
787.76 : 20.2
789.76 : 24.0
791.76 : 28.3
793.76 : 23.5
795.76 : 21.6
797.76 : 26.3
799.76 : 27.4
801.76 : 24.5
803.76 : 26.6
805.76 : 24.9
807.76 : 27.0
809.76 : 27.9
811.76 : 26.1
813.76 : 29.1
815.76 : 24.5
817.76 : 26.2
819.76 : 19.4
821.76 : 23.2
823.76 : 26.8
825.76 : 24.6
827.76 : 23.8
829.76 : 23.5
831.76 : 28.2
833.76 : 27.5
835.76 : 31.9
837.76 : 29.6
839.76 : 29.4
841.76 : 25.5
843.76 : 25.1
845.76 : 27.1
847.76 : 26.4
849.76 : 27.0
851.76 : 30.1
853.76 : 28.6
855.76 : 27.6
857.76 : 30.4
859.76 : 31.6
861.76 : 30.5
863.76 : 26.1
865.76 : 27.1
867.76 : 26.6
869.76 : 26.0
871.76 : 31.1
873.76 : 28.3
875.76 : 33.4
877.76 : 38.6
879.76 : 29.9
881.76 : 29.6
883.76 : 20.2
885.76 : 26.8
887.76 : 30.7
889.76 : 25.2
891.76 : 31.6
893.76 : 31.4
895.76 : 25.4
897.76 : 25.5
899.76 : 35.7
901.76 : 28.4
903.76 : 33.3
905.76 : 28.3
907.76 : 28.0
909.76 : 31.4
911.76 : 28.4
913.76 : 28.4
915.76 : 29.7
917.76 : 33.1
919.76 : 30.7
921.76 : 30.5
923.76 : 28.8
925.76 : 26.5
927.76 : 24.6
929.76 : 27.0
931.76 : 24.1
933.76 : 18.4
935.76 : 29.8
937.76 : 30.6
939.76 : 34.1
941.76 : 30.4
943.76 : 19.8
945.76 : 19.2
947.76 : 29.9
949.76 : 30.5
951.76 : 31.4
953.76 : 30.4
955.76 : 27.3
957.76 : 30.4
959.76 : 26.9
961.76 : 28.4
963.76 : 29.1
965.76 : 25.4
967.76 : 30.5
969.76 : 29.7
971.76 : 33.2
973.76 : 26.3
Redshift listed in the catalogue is 0.91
